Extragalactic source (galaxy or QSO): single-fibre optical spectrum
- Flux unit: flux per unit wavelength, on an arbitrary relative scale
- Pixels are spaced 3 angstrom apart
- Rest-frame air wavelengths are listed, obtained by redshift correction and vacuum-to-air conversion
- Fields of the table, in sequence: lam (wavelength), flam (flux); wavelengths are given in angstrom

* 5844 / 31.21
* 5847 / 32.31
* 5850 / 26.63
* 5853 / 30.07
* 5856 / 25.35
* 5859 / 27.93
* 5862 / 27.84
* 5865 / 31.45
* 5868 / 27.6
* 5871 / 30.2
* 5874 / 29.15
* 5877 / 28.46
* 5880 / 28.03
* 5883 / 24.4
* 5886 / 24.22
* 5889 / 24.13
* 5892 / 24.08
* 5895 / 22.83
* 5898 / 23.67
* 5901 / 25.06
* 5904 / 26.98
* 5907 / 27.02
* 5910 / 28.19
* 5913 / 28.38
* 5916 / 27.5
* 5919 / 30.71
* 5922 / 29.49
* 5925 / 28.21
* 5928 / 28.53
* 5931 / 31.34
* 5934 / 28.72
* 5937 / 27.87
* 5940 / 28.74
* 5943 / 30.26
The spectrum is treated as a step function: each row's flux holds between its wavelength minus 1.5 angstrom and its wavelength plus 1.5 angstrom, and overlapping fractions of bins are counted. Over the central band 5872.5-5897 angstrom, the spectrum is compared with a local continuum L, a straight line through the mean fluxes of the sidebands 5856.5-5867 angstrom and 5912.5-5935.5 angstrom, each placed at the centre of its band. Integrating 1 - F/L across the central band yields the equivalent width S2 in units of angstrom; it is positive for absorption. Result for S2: 2.7 angstrom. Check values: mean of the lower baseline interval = 28.6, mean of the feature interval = 25.6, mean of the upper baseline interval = 29.1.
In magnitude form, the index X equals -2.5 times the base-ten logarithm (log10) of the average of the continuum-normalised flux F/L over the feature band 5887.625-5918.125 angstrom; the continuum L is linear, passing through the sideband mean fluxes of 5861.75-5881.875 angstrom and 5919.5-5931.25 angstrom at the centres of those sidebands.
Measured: 0.13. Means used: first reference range 28.9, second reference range 29.3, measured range 25.9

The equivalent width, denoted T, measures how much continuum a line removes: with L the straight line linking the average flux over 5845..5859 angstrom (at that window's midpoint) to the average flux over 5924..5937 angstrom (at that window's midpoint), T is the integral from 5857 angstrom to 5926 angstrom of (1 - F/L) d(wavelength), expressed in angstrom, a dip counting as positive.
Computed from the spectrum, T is 4.0 angstrom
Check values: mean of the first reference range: 28.6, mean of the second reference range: 29.1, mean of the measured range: 27.2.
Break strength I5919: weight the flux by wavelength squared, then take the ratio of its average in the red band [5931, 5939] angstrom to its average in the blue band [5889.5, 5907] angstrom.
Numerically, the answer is 1.18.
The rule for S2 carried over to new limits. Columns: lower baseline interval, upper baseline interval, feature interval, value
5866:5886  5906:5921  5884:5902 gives 2.63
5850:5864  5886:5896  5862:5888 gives -2.17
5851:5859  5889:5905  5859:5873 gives -1.20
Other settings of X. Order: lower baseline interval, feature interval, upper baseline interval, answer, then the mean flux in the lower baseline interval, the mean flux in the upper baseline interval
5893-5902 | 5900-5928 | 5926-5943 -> -0.07 mag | 23.8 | 29.1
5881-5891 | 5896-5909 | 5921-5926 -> 0.03 mag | 24.4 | 28.9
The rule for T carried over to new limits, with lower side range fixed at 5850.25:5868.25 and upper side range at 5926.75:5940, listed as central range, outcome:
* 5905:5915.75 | 0.40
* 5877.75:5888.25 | 1.07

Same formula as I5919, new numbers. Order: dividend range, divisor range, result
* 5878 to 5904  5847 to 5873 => 0.87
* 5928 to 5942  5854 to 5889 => 1.08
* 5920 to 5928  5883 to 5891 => 1.21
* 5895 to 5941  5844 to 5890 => 1.01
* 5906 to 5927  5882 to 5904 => 1.19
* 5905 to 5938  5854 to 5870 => 1.04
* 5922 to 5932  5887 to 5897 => 1.25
